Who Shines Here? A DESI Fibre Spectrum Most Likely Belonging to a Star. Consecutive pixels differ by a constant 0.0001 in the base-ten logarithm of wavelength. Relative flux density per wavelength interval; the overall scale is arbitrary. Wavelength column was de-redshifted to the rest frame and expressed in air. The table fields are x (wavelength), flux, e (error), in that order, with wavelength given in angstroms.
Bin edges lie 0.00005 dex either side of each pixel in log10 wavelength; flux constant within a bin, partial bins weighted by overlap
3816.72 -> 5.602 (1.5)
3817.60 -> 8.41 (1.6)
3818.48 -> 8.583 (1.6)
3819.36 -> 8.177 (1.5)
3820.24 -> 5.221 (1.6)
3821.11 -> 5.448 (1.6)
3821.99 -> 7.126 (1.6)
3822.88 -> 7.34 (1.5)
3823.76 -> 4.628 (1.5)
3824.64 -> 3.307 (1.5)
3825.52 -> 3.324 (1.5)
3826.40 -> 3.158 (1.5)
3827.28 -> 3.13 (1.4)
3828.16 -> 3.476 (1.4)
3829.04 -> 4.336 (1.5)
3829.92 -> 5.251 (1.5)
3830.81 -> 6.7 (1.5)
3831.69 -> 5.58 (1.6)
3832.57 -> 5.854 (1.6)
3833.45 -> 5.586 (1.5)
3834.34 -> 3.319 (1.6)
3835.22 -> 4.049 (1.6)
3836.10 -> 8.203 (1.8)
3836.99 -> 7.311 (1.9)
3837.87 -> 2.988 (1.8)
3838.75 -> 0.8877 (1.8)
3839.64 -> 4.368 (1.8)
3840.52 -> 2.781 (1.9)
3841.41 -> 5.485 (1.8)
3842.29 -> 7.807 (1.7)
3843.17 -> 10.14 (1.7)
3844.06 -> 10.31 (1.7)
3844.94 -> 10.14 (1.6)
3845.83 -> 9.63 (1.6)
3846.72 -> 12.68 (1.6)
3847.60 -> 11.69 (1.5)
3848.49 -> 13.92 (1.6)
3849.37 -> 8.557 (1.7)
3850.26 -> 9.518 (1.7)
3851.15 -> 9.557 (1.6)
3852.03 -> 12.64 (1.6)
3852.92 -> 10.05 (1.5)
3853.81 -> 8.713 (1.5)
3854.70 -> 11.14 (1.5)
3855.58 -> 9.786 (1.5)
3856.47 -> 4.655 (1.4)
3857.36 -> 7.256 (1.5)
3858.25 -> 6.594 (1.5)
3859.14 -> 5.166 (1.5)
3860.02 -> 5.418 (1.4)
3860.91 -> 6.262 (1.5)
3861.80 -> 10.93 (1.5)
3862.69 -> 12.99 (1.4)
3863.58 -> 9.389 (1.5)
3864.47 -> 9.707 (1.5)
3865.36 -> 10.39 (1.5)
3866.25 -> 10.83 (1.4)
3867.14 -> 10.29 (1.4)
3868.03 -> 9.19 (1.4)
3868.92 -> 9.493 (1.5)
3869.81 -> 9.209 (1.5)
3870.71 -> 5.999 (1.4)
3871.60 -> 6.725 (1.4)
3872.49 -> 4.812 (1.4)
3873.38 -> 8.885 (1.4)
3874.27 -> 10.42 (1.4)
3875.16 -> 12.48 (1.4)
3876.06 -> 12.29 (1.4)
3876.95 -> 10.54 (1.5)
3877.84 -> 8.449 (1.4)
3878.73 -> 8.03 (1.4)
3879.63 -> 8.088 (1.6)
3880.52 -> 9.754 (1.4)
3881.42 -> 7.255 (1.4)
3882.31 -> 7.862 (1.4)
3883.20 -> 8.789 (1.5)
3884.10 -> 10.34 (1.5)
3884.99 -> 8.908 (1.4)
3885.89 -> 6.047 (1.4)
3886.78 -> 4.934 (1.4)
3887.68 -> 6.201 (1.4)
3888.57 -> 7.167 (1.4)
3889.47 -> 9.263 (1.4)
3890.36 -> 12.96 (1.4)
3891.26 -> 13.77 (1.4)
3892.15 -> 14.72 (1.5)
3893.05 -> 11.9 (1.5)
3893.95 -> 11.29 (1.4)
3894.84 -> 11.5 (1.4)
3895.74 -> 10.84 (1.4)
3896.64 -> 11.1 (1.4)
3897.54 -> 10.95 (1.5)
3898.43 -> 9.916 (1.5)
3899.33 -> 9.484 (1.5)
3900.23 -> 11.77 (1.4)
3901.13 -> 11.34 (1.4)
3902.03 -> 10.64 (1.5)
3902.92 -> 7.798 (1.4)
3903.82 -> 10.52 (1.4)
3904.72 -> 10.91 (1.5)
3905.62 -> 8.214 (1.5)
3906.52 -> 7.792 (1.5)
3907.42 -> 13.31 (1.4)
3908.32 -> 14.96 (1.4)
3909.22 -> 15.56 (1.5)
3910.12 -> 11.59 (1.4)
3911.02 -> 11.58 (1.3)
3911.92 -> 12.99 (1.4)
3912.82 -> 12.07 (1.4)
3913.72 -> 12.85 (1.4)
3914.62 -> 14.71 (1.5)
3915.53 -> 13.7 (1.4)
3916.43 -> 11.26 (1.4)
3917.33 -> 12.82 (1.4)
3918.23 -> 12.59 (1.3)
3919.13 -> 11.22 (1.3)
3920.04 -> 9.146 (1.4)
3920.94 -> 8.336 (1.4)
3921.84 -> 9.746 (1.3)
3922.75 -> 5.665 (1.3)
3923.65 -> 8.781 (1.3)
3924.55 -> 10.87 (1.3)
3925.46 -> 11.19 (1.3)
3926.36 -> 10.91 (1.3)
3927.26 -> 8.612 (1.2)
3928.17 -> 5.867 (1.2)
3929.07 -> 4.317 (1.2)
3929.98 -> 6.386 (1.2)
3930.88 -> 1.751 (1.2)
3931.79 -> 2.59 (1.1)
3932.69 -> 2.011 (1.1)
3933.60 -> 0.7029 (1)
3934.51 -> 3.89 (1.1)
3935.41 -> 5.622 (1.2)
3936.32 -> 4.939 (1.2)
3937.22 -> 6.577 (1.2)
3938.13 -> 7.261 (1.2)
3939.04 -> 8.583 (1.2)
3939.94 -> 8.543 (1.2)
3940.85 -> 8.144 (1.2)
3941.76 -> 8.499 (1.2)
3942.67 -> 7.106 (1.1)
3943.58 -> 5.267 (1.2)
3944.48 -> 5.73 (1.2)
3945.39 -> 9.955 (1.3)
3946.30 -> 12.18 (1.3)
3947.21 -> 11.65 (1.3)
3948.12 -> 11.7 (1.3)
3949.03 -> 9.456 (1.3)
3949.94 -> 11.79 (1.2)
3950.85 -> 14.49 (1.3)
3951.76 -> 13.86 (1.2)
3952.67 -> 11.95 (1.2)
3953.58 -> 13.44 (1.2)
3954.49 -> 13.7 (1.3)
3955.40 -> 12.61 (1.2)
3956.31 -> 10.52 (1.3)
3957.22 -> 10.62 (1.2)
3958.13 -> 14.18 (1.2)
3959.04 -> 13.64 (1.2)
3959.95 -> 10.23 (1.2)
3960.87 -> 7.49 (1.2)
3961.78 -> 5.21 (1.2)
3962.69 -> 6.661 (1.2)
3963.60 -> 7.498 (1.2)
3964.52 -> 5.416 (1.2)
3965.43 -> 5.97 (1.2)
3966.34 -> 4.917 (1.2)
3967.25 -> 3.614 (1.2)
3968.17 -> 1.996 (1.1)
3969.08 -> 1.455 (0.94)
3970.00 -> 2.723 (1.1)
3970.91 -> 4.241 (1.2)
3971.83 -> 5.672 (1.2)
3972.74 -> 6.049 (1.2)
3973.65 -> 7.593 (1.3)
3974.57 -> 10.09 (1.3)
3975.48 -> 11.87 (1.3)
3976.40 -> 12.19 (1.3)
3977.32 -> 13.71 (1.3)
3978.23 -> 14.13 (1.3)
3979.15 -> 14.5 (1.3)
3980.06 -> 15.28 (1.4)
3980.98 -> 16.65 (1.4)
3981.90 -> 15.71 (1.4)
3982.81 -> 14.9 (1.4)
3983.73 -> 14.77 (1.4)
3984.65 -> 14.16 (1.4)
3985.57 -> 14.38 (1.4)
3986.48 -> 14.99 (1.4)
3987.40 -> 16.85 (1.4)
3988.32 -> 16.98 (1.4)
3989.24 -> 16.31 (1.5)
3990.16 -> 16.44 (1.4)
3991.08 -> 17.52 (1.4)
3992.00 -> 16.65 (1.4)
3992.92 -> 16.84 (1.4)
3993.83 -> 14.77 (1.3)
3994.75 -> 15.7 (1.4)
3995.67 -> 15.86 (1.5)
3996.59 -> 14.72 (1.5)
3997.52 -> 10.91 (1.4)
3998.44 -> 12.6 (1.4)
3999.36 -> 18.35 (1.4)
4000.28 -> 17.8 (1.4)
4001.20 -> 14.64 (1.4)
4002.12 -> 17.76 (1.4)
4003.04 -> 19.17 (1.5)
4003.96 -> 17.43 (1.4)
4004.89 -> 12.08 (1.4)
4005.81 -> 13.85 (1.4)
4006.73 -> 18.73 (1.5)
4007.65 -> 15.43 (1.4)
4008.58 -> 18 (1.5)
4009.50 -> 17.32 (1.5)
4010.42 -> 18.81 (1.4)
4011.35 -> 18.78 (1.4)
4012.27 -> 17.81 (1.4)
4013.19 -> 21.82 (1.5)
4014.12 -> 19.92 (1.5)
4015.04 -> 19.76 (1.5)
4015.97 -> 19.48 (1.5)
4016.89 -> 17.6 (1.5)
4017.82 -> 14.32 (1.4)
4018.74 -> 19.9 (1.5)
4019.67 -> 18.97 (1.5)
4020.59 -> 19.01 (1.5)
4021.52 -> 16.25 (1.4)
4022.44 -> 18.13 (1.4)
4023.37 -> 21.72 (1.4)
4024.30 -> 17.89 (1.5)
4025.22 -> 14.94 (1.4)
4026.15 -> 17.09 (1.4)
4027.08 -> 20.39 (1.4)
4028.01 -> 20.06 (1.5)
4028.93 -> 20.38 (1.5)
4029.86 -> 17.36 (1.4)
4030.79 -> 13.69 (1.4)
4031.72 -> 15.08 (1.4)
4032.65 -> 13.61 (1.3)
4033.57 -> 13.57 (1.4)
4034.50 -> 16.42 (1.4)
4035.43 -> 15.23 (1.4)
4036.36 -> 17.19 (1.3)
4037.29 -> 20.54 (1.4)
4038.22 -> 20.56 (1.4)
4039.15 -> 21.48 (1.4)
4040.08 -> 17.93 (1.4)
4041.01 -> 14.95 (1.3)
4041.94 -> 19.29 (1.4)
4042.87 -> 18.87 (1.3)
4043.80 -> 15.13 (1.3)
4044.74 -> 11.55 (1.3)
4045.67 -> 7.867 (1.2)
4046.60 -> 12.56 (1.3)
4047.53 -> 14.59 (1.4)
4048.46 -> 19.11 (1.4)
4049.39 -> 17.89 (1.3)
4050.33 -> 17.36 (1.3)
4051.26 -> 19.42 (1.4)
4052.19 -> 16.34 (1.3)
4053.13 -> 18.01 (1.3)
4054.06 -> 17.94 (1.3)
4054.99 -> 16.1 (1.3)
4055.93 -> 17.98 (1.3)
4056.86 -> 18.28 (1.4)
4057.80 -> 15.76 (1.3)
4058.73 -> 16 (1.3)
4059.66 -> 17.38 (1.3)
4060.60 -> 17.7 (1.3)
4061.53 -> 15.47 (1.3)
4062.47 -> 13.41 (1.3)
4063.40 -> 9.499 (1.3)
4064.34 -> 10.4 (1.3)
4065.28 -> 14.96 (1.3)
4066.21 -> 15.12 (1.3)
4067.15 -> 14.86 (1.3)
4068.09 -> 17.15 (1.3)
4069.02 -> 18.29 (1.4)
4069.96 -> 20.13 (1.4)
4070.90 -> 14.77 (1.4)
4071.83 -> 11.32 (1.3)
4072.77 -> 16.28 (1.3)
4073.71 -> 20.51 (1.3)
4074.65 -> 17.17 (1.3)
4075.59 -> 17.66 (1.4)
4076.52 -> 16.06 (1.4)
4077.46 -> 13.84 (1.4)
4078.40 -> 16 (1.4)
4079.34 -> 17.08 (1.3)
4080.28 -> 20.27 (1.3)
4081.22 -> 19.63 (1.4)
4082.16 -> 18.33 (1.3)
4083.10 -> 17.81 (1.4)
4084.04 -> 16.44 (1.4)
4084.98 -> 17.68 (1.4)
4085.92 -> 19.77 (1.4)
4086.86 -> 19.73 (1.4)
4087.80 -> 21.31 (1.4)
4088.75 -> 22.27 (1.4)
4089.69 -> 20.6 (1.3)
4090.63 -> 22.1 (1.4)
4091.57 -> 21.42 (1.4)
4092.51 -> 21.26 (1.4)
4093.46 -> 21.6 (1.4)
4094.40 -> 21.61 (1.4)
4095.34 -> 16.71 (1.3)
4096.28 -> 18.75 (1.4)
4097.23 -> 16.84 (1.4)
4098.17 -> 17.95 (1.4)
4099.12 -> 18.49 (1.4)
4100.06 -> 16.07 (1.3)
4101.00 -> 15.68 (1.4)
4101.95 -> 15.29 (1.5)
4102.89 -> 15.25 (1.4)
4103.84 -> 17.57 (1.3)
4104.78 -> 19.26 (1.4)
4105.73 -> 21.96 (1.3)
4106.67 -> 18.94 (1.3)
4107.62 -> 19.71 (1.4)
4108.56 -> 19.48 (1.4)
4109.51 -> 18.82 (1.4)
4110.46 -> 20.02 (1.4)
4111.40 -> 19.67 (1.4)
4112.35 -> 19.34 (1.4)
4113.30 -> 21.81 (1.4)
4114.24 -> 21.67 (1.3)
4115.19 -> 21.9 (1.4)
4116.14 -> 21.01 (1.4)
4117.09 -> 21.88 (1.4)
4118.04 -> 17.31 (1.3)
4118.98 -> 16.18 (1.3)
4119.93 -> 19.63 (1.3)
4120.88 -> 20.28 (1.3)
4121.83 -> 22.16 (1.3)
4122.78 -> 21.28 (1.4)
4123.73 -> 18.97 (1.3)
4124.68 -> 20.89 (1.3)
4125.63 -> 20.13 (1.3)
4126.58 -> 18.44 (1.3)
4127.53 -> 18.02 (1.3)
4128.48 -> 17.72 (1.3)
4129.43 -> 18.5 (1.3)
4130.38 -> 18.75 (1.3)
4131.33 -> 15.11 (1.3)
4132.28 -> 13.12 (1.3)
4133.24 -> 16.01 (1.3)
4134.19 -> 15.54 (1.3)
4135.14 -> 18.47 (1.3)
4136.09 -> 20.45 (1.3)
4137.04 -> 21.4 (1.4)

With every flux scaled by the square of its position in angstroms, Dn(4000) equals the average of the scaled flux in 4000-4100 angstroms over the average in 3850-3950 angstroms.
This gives 2.03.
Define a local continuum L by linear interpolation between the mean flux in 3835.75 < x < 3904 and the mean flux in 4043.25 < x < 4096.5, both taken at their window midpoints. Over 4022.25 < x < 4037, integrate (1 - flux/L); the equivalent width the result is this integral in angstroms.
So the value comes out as -1.5 angstroms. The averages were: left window 9.09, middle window 17.1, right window 17.1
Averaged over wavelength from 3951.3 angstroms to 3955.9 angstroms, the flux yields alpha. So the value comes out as 13.1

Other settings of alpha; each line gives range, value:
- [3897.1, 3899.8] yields 10.1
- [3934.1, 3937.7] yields 5.29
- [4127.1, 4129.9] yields 18.1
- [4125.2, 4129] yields 18.6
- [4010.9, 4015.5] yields 19.6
